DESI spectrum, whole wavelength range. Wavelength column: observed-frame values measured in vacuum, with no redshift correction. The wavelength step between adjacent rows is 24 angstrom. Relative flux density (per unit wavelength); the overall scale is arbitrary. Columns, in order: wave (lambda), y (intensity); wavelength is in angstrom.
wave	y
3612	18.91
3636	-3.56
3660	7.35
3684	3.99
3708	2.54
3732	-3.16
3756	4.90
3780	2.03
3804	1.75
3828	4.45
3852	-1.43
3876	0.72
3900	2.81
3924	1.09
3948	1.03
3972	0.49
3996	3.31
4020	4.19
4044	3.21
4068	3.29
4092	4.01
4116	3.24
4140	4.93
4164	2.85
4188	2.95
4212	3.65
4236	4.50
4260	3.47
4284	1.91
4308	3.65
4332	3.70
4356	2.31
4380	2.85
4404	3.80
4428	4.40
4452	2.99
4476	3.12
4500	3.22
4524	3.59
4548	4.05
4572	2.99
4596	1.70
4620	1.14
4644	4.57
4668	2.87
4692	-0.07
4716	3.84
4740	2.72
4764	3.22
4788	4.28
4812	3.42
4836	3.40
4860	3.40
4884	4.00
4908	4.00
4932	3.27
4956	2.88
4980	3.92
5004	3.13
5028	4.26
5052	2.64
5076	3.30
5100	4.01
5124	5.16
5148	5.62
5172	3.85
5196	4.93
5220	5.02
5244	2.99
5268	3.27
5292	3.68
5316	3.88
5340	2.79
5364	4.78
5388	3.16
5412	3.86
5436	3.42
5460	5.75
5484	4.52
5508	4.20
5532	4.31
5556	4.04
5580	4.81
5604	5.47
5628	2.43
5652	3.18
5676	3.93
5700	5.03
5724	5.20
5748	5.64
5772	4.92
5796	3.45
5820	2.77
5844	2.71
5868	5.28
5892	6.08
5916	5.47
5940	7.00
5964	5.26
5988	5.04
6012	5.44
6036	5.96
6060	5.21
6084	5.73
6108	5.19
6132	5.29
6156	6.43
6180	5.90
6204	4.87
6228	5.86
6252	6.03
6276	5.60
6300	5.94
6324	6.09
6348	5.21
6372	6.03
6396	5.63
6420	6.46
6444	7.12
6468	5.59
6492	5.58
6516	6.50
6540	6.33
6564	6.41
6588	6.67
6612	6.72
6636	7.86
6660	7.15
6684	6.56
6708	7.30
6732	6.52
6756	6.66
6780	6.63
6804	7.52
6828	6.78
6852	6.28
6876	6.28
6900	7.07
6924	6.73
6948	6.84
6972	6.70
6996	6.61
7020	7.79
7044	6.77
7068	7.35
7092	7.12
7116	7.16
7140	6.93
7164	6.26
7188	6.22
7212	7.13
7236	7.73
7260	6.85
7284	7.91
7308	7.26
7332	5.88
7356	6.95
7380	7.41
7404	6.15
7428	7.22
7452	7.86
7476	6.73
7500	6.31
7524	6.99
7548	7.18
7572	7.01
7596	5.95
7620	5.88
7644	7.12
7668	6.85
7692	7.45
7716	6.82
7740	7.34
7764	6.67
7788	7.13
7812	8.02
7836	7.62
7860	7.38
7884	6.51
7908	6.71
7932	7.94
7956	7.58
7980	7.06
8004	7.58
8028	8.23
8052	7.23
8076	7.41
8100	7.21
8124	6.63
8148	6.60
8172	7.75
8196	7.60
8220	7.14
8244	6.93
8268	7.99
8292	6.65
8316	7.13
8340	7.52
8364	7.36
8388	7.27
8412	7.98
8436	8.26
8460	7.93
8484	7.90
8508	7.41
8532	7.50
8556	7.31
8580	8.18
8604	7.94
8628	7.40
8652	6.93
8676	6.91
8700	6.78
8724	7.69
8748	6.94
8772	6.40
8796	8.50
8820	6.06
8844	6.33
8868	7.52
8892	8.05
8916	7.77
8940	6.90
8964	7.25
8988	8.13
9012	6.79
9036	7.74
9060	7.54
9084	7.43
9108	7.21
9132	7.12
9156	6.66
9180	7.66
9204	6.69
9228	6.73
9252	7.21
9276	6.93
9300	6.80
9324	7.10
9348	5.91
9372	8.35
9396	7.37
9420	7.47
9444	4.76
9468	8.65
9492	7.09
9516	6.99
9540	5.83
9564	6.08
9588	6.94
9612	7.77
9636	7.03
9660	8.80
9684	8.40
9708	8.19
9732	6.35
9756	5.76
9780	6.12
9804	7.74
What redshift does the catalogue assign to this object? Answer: 0.47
